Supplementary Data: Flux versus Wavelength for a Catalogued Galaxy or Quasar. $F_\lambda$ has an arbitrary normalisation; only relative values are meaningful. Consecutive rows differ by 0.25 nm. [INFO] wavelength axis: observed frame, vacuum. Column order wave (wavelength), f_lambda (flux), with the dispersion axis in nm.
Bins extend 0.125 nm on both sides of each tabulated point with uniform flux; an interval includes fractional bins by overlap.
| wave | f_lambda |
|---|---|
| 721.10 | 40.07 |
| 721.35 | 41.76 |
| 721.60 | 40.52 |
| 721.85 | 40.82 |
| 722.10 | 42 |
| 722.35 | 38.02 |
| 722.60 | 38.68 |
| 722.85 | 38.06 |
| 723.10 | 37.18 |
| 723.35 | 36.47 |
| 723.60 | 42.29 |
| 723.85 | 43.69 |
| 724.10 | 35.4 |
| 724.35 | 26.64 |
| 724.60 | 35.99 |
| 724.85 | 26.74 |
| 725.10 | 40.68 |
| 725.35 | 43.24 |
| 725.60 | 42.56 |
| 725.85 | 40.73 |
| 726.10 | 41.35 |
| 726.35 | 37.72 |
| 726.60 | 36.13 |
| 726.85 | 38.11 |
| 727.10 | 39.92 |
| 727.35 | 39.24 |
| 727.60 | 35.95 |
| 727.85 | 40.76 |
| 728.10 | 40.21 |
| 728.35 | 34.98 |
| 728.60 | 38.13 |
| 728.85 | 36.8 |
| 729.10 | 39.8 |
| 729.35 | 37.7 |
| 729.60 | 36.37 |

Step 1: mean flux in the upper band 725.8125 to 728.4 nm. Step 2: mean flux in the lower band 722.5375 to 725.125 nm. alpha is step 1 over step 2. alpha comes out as 1.07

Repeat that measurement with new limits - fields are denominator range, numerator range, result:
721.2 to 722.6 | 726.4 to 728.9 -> 0.94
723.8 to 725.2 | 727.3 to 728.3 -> 1.13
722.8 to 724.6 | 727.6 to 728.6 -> 1.03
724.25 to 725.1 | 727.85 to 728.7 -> 1.21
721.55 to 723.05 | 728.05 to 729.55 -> 0.96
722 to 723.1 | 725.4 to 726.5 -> 1.05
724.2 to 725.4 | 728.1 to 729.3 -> 1.11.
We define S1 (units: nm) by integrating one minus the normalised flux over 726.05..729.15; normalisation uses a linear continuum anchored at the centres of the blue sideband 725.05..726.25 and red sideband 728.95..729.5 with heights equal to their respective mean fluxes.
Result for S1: 0.131 nm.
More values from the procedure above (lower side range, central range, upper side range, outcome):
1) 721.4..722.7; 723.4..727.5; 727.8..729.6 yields 0.103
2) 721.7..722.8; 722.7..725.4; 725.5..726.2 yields 0.256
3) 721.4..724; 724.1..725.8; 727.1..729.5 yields 0.131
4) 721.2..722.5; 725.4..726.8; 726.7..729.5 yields -0.028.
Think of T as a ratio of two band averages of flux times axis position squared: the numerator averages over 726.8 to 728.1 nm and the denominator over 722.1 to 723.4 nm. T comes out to 1.03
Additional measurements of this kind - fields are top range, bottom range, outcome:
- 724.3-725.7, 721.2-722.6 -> 0.91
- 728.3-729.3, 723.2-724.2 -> 0.97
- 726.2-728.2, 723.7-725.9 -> 1.04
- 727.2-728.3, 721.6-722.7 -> 0.99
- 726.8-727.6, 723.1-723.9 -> 0.98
